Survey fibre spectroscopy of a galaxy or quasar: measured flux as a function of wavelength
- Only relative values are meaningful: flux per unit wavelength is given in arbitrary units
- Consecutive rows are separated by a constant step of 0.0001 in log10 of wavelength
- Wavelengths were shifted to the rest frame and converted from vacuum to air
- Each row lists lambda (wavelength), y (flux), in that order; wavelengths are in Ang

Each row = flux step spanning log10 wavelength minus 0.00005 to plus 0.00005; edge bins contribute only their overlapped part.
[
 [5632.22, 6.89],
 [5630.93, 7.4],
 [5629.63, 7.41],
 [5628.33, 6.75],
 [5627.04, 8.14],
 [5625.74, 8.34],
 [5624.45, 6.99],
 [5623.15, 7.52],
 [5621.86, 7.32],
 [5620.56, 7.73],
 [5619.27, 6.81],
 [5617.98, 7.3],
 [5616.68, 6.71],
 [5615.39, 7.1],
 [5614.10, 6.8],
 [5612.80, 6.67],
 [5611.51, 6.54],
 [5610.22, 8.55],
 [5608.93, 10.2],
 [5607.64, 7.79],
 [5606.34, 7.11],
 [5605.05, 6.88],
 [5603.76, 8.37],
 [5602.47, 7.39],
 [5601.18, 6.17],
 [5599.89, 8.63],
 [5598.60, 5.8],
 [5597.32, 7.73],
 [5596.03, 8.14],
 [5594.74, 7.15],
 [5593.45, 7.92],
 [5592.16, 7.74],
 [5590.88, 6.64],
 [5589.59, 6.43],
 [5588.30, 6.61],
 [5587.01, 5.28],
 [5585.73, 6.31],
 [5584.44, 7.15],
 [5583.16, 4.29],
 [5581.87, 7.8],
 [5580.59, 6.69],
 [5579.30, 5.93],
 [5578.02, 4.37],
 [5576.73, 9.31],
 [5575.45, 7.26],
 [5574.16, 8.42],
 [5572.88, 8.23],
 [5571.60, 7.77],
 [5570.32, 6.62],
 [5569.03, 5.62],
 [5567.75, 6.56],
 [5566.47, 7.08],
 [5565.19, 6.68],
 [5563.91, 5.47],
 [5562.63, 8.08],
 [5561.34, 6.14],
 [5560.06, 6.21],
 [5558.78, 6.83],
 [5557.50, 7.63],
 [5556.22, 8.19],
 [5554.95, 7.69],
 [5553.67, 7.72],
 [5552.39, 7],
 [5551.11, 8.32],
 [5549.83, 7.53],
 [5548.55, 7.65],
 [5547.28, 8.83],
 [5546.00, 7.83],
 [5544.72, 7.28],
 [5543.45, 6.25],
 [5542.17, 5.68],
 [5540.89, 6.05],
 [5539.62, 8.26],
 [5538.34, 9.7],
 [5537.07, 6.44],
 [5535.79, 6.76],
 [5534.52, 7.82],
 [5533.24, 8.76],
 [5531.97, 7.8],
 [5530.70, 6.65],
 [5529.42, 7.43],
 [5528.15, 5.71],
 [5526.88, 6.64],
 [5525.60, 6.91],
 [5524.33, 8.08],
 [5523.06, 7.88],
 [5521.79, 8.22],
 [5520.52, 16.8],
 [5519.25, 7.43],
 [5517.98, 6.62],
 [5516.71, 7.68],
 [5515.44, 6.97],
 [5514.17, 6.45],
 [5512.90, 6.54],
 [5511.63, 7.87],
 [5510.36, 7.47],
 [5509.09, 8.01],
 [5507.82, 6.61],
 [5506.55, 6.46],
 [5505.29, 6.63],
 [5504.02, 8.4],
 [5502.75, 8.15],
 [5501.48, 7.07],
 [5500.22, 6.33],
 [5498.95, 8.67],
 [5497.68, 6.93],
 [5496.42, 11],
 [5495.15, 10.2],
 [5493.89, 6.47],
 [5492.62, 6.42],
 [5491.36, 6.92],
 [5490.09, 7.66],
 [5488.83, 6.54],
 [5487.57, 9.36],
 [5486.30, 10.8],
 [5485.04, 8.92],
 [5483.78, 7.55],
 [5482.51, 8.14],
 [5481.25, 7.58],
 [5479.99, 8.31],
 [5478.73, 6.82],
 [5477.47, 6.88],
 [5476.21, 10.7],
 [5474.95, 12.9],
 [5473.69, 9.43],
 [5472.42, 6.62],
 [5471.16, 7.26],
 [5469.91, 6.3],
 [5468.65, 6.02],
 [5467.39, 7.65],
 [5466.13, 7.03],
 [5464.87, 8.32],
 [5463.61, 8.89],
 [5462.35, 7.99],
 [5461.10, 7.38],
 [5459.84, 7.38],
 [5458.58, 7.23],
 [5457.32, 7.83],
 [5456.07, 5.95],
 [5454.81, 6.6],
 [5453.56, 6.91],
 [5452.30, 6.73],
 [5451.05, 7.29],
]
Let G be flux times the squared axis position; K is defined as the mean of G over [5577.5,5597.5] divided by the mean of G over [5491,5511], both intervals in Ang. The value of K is 0.90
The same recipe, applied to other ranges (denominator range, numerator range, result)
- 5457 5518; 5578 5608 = 0.92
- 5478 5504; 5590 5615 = 0.97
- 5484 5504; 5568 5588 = 0.86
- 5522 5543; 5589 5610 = 1.06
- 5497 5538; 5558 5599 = 0.92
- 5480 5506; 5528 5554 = 0.95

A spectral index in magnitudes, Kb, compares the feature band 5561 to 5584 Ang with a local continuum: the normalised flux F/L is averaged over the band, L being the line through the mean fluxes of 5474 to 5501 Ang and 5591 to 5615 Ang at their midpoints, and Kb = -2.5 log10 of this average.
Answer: 0.138 mag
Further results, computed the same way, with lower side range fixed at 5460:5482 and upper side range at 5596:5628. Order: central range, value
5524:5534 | 0.079 mag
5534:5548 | 0.053 mag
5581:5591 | 0.196 mag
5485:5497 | -0.063 mag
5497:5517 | 0.085 mag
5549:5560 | 0.019 mag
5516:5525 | -0.148 mag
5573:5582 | 0.066 mag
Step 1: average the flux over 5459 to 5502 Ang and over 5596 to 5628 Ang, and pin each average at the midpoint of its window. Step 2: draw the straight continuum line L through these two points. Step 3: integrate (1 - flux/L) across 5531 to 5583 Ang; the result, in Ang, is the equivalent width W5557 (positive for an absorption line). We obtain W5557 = 3.1 Ang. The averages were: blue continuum 8.01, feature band 7.22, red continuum 7.45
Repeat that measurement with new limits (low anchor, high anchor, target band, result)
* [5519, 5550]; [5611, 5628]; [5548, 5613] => 2.89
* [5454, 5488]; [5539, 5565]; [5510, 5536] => -0.91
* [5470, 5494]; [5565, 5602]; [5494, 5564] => -0.14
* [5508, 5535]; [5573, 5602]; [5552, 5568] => 0.55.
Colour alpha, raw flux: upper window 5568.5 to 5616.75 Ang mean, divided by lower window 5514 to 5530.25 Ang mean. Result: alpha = 0.90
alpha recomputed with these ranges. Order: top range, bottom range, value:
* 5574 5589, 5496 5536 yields 0.85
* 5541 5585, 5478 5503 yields 0.88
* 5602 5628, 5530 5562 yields 1.01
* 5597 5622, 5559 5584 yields 1.09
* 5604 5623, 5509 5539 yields 0.95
